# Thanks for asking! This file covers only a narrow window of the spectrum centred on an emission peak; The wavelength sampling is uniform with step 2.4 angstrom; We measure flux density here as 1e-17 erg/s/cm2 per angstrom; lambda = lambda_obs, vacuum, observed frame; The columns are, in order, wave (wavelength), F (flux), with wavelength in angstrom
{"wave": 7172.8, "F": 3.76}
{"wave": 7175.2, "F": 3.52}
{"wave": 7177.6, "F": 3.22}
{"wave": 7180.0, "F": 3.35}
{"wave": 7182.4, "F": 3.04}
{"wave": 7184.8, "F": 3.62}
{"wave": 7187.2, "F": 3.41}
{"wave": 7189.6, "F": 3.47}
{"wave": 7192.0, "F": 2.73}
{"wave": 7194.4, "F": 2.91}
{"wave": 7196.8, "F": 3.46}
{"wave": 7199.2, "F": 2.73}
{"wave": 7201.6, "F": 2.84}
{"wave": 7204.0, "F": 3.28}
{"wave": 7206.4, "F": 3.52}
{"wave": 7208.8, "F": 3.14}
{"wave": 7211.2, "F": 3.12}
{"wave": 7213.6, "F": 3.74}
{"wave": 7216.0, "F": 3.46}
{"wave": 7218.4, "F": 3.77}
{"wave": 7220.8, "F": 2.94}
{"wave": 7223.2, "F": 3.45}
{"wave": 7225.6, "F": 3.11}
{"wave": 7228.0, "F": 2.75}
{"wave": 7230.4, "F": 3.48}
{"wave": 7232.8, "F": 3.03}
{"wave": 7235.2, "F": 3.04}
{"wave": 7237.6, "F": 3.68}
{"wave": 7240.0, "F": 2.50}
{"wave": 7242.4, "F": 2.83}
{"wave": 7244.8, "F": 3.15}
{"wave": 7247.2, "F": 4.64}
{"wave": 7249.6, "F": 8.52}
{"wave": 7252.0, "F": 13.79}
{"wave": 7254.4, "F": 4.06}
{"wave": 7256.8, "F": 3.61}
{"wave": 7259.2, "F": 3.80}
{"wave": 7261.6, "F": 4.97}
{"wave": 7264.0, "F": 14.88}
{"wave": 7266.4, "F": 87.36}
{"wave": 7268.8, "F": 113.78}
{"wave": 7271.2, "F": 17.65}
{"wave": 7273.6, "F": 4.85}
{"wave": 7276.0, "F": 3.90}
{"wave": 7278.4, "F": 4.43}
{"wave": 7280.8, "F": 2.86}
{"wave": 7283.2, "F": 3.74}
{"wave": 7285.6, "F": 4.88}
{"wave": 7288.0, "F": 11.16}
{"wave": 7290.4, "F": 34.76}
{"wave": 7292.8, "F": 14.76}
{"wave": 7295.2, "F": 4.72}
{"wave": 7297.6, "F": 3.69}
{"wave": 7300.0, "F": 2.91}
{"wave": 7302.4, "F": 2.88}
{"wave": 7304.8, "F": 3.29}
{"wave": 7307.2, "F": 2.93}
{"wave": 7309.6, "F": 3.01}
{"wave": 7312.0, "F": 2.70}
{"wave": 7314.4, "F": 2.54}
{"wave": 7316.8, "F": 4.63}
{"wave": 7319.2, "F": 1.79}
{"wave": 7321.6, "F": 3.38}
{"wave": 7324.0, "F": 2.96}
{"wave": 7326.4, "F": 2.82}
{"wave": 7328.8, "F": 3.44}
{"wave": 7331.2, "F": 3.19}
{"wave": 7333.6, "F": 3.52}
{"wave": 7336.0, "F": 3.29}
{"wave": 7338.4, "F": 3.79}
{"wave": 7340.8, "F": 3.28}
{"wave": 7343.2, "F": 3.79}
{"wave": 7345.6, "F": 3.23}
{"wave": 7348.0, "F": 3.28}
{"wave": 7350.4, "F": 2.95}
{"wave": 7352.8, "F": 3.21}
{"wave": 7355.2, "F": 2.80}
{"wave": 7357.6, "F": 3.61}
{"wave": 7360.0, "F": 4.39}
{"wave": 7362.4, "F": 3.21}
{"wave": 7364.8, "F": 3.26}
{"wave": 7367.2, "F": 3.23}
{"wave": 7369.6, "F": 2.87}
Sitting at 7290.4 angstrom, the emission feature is [N II] 6583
